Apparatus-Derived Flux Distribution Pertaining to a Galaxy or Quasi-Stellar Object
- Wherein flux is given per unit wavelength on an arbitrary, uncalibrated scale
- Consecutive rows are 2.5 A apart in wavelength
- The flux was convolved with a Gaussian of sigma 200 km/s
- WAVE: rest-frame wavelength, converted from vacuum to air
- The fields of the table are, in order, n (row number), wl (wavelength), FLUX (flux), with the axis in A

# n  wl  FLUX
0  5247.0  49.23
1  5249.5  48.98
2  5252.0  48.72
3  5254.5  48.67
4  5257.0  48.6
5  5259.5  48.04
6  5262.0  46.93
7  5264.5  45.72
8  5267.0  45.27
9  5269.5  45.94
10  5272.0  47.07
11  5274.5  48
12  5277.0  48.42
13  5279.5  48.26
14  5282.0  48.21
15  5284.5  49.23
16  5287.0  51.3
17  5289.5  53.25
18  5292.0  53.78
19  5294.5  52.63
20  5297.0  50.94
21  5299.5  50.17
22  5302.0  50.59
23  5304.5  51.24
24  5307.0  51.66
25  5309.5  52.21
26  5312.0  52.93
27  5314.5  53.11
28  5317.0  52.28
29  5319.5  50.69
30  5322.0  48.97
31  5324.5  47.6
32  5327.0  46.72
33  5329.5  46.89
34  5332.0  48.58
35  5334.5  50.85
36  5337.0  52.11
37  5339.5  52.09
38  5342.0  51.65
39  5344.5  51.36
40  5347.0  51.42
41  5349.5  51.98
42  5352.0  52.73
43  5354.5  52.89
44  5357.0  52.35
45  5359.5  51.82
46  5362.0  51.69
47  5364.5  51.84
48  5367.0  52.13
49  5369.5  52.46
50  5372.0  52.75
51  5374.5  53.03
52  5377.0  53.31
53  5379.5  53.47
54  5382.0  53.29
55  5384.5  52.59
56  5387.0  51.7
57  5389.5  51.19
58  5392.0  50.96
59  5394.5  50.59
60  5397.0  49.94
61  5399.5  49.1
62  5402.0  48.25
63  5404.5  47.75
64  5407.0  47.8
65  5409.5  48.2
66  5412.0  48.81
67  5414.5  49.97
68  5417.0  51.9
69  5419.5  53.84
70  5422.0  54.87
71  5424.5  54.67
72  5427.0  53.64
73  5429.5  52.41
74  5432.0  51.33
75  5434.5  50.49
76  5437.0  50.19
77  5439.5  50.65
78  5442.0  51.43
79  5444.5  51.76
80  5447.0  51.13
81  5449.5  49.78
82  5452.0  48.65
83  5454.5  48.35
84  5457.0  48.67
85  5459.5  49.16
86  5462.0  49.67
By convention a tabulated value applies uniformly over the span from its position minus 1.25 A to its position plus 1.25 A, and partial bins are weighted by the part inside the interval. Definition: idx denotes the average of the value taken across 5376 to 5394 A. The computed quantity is 52.3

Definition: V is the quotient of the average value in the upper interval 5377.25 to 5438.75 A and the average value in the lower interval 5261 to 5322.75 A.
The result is 1.02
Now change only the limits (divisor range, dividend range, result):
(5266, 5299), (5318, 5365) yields 1.03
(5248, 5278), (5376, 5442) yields 1.08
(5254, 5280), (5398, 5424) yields 1.06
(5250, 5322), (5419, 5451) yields 1.04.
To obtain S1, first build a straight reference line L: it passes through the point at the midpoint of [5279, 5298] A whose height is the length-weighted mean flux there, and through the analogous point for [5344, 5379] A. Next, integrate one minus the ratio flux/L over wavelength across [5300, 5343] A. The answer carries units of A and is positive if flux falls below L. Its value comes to 0.9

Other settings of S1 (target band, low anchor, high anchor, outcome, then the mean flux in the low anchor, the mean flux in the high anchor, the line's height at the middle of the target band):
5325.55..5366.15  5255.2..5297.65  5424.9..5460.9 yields -1.2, 48.9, 50.6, 49.6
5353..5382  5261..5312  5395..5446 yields -1.3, 49.6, 50.8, 50.4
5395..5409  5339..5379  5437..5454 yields 0.7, 52.2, 50.4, 51.3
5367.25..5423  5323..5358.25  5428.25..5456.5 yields -0.7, 50.6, 50.5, 50.6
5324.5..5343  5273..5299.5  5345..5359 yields 0.7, 50.4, 52.2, 51.7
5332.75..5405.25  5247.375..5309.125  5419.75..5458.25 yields -1.8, 49.3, 51.3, 50.4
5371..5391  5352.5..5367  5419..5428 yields 0.1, 52.2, 54.3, 52.9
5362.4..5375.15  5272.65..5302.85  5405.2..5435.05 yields -0.3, 50.3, 51.4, 51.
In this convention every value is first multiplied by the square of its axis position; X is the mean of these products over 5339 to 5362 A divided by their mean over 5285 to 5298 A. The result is 1.0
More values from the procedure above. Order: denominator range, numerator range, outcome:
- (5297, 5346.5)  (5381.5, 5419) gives 1.02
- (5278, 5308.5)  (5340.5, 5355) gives 1.04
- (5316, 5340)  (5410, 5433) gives 1.09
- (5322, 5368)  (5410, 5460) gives 1.04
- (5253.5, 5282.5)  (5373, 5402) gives 1.14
